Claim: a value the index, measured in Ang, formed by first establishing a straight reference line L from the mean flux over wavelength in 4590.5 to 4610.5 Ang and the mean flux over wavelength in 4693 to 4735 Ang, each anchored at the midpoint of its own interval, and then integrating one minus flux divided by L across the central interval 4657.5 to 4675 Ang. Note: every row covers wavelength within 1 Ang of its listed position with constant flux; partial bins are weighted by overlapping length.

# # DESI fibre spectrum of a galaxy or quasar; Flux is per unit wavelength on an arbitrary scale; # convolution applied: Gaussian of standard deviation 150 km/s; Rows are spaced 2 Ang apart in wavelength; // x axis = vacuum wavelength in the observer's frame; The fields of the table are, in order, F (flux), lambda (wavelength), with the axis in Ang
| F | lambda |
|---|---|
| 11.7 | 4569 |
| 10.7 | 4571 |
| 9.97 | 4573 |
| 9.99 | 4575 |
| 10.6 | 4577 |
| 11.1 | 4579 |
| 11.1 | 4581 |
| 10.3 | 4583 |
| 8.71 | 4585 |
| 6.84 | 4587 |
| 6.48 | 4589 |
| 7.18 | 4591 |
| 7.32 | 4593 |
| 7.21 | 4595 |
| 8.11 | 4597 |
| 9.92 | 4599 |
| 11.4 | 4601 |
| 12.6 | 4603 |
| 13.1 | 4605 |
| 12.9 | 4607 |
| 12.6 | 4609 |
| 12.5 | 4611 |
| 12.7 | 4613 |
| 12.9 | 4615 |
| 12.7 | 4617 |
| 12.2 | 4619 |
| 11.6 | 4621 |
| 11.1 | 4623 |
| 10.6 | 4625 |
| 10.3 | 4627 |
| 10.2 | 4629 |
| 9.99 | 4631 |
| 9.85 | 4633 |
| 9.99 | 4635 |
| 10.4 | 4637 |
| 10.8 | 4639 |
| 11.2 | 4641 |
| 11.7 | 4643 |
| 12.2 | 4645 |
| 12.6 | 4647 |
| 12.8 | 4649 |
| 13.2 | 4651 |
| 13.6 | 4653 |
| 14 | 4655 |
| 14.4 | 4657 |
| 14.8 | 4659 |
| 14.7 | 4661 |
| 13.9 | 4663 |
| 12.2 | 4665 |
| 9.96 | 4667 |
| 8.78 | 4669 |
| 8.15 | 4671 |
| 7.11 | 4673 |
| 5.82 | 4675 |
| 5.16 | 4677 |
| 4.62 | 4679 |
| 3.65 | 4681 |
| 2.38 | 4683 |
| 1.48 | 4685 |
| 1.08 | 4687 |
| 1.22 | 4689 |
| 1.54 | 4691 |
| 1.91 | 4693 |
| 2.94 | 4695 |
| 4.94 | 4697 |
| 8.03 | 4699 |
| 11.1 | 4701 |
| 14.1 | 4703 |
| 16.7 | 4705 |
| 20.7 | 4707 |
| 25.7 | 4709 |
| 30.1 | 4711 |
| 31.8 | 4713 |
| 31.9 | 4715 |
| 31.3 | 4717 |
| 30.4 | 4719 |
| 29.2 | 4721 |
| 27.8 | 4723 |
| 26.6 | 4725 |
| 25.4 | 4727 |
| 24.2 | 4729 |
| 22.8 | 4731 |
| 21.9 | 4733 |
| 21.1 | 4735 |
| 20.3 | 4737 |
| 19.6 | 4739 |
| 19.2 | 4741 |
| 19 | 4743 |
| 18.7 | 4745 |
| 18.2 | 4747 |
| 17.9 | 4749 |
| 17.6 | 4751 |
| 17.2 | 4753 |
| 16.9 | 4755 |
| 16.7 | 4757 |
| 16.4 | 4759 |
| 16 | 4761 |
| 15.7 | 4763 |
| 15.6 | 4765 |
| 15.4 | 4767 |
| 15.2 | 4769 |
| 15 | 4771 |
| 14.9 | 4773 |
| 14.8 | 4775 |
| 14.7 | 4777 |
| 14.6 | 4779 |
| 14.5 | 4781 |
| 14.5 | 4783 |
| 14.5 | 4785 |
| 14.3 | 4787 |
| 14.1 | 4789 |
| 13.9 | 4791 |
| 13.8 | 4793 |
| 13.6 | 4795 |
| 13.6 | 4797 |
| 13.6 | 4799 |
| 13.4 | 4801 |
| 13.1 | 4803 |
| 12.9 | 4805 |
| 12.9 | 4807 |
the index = 5.9 Ang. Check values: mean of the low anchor 10.4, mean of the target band 11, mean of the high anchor 21.4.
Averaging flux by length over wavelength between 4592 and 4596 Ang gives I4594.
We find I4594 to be 7.27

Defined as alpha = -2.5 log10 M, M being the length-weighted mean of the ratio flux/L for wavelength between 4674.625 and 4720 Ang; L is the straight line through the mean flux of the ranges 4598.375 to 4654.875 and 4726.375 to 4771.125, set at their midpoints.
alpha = 0.27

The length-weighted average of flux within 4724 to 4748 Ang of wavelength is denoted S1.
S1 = 21.4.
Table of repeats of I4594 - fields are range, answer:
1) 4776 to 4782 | 14.6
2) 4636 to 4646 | 11.3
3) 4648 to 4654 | 13.2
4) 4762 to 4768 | 15.6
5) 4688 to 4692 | 1.38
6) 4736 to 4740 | 20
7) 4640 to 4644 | 11.4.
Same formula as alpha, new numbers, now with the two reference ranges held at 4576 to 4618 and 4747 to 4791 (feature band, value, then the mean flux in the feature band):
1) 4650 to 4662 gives -0.16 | 14.1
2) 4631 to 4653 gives 0.02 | 11.5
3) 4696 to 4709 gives 0.00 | 13.6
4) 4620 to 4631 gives 0.06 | 10.7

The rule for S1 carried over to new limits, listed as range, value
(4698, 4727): 24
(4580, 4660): 11.1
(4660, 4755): 15.5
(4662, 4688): 6.48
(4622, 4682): 10.6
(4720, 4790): 18.3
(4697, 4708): 13.3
